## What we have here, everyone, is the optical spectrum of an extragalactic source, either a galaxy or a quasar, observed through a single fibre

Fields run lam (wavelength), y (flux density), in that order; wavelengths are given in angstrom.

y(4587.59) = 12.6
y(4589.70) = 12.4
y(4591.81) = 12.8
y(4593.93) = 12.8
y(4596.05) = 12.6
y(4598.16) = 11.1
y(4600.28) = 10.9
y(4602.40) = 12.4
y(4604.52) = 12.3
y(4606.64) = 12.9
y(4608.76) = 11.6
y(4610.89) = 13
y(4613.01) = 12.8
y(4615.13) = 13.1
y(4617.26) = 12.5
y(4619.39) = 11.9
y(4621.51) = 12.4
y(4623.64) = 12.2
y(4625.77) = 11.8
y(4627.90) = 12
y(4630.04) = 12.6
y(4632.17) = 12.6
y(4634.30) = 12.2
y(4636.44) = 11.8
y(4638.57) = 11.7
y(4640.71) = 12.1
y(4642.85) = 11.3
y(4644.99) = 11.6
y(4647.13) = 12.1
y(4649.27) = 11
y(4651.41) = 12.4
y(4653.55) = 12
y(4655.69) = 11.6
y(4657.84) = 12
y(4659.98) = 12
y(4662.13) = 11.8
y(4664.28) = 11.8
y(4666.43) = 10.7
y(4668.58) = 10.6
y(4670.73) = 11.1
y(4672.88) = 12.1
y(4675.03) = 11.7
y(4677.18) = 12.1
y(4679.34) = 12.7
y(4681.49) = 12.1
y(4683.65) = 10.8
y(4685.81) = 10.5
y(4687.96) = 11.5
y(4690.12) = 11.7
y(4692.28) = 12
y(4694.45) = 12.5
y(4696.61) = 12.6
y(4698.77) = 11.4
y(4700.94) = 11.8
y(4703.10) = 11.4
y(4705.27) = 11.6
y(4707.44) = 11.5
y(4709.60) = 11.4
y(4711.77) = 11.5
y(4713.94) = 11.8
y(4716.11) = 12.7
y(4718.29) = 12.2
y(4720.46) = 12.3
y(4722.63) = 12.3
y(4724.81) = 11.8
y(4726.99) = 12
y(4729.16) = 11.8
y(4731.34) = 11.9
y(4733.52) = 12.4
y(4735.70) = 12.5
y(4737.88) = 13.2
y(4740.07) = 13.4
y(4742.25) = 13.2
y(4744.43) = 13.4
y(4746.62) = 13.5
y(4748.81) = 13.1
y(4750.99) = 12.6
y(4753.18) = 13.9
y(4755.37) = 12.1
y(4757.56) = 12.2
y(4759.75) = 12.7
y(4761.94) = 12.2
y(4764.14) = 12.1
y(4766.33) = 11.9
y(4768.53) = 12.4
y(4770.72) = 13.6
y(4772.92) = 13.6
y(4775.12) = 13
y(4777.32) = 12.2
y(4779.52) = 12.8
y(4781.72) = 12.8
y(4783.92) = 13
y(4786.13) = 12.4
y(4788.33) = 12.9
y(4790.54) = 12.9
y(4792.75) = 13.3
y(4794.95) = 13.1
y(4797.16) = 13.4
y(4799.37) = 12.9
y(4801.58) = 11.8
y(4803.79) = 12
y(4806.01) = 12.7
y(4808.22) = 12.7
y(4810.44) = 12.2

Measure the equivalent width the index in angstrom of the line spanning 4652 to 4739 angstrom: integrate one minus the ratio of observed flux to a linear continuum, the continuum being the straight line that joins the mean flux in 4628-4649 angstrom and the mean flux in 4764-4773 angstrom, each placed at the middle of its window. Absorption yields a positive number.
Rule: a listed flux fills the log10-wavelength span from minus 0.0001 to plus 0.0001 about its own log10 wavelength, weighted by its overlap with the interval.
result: 3.1 angstrom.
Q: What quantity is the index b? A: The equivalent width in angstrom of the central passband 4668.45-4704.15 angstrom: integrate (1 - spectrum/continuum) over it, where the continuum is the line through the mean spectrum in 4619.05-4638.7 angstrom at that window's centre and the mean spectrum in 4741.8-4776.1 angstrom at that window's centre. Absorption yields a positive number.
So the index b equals 2.1 angstrom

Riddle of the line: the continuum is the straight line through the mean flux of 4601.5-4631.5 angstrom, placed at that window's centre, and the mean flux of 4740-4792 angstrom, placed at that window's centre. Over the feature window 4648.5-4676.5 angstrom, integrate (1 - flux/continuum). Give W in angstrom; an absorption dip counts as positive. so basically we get 2.0 angstrom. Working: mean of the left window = 12.4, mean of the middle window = 11.6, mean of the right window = 12.8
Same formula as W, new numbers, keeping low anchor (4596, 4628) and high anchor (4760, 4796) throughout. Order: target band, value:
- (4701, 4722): 1.2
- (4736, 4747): -0.5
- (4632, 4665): 1.3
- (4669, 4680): 0.5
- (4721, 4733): 0.6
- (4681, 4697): 1.0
